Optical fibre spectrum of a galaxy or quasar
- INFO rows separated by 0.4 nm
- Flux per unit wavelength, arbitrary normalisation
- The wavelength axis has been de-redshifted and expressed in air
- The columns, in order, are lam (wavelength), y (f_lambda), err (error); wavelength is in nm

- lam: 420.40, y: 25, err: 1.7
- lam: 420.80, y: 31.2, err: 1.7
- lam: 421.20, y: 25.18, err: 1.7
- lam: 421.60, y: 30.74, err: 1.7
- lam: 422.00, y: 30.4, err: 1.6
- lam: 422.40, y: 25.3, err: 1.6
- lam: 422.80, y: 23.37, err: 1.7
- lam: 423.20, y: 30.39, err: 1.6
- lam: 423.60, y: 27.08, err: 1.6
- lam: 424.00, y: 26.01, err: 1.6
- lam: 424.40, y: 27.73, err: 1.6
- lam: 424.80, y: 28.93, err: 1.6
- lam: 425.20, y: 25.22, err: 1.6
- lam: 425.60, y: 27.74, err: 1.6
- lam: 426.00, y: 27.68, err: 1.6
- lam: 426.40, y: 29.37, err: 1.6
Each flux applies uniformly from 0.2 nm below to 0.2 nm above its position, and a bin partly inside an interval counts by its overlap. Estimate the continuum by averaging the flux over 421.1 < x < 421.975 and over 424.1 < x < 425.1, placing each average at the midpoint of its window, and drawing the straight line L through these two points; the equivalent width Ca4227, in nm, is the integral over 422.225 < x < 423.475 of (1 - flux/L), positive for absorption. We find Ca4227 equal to 0.08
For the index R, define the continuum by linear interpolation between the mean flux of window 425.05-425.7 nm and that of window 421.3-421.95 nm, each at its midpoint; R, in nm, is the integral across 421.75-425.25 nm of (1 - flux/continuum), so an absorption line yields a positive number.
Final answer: 0.10 nm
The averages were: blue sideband 29.8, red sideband 26.4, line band 27.3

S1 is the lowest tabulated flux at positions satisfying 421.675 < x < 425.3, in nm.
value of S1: 23.37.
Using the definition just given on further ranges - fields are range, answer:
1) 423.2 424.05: 26.01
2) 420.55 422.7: 25.18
